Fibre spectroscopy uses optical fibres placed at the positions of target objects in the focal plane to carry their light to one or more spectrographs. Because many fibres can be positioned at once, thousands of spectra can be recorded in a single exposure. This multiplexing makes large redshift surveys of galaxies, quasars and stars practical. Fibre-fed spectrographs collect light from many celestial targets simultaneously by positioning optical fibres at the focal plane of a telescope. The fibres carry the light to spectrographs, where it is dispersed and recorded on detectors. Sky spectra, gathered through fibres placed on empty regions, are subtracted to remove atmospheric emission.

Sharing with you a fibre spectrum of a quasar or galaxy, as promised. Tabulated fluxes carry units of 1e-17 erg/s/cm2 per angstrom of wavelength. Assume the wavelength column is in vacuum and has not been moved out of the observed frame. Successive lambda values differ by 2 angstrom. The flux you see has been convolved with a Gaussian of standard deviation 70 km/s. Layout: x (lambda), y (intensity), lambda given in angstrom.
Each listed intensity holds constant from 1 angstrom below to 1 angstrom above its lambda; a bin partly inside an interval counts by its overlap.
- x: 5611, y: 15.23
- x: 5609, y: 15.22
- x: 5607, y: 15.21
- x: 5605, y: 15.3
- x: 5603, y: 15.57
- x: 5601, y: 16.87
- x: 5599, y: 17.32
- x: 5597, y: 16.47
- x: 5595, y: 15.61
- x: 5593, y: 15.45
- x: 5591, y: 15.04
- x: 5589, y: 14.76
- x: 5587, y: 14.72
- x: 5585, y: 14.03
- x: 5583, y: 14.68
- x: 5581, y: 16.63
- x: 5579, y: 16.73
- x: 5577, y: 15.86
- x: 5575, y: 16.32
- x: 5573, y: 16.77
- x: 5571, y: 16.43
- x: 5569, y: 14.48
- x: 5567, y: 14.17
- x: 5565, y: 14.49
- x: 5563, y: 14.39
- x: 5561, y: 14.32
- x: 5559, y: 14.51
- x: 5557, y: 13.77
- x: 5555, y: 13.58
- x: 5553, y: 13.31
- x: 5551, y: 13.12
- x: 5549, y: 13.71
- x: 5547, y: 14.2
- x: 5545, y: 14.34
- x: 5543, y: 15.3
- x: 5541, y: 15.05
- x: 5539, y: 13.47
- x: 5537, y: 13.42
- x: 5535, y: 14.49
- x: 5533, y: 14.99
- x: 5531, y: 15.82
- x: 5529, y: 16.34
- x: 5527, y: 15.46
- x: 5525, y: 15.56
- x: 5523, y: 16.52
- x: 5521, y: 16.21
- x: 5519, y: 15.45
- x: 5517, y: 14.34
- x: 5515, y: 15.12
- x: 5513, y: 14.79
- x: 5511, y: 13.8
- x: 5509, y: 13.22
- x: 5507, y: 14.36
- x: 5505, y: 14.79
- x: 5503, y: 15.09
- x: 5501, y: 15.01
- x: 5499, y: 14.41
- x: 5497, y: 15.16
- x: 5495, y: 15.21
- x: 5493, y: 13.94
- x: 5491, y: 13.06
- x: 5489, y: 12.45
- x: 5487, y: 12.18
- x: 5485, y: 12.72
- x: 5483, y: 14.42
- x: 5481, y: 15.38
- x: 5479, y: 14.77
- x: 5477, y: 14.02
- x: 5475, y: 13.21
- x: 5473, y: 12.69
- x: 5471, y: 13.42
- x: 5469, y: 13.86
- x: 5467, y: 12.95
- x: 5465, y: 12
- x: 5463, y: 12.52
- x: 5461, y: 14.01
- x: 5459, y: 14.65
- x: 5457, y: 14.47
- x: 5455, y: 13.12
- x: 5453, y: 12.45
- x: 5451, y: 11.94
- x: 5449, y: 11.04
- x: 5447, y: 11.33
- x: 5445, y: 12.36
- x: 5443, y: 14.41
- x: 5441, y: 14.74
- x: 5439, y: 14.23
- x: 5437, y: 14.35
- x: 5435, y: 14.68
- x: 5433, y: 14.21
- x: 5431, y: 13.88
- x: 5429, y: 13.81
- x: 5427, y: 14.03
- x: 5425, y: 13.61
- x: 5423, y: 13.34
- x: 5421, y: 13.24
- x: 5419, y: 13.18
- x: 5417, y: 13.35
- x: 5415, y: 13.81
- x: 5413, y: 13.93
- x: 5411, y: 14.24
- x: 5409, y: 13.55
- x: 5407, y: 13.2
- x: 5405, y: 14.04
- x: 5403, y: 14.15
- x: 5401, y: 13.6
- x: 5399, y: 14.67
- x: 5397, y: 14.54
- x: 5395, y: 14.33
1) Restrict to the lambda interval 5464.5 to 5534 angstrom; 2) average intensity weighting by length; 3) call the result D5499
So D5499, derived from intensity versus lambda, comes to 14.4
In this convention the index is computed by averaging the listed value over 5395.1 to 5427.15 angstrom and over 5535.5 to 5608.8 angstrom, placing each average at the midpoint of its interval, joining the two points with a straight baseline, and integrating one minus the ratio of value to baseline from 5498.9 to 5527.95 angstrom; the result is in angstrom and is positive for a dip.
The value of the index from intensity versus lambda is -0.8 angstrom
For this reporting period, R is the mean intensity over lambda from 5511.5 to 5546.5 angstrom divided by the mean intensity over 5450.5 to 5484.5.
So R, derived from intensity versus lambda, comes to 1.11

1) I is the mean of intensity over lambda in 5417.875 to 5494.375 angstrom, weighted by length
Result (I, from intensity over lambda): 13.4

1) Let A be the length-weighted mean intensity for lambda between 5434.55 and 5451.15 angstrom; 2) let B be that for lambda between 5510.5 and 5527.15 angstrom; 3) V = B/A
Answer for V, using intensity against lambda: 1.15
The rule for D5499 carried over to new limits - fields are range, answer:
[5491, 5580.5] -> 14.8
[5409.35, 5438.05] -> 13.8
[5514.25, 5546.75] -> 15.1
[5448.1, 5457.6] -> 12.5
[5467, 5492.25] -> 13.5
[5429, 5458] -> 13.4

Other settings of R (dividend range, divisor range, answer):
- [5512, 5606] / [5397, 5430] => 1.10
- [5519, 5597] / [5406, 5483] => 1.11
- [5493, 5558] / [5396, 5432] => 1.06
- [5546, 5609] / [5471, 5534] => 1.04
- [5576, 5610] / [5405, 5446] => 1.13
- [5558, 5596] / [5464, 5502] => 1.11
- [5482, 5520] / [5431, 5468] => 1.07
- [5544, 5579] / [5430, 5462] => 1.08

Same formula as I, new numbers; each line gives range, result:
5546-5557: 13.6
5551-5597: 15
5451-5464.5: 13.4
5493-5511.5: 14.5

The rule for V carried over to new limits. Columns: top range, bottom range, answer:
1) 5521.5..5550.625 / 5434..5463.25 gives 1.11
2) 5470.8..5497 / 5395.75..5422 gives 0.99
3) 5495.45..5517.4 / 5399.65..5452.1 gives 1.08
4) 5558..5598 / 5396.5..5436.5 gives 1.10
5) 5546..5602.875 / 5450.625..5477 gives 1.14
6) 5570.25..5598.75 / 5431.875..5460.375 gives 1.17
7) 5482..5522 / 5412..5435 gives 1.04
